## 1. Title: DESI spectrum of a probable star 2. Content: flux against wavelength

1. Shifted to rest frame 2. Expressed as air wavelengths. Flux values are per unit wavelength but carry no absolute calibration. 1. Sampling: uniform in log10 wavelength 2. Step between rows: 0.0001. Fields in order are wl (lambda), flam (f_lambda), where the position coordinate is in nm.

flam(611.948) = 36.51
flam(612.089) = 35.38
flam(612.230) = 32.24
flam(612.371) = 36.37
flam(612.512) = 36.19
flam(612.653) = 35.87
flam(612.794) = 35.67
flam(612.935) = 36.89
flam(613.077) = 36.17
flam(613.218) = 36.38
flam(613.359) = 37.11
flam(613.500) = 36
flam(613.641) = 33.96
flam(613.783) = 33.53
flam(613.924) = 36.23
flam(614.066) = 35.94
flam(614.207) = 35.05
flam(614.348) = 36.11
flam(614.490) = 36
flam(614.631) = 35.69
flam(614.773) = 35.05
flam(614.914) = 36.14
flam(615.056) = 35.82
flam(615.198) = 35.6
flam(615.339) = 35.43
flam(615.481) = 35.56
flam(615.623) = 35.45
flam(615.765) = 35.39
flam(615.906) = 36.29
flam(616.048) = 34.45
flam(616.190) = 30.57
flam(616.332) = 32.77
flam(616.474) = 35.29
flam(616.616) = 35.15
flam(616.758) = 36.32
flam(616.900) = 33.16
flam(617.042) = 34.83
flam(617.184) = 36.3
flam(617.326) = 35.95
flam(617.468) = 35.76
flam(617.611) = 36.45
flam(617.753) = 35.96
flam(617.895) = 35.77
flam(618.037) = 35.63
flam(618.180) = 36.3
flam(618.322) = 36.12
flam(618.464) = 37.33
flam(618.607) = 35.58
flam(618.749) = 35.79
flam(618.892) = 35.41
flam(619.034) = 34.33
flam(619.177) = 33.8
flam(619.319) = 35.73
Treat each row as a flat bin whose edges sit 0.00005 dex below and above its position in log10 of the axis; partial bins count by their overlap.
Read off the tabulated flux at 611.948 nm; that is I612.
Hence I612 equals 36.51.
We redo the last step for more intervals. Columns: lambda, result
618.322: 36.12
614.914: 36.14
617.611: 36.45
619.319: 35.73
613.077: 36.17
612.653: 35.87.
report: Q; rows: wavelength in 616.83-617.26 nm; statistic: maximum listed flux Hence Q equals 36.3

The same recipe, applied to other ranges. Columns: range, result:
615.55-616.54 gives 36.29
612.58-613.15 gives 36.89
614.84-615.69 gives 36.14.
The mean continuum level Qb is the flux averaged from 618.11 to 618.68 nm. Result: 36.4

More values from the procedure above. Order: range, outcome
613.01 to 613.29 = 36.3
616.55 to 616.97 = 34.9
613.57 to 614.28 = 35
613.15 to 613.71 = 35.9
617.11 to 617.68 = 36.1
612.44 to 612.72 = 36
